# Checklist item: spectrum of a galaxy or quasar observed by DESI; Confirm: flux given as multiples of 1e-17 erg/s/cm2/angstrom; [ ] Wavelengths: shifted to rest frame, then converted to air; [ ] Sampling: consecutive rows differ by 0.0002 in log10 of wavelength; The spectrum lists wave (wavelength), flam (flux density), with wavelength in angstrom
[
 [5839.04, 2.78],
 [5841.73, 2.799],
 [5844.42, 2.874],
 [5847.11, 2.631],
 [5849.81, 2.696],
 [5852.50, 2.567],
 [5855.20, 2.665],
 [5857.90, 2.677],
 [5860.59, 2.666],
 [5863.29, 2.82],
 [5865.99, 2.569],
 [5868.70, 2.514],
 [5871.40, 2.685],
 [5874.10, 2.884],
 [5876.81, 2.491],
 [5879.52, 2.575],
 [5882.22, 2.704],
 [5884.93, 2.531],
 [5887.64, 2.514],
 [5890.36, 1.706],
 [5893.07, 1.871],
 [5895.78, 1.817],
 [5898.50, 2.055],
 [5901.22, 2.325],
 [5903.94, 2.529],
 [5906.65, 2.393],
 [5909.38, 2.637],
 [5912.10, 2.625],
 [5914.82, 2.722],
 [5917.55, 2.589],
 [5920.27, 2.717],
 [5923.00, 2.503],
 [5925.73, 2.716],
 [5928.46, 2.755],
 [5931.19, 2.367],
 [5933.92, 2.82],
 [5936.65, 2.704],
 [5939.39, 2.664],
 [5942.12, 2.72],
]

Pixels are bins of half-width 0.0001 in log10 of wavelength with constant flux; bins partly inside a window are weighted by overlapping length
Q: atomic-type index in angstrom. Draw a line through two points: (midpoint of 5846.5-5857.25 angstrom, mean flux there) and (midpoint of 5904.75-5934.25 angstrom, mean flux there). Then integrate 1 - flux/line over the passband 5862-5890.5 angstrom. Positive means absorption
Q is 0.6 angstrom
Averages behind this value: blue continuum 2.64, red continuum 2.61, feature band 2.58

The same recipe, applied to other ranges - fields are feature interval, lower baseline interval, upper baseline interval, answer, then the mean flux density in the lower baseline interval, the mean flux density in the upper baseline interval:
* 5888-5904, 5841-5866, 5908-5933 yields 3.70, 2.7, 2.63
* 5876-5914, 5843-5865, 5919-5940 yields 4.69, 2.7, 2.65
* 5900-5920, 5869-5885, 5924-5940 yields 0.77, 2.65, 2.67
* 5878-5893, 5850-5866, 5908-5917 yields 1.70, 2.67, 2.65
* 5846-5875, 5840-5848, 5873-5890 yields 0.13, 2.78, 2.56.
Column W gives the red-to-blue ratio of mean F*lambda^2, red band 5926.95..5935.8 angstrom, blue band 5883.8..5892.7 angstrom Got 1.2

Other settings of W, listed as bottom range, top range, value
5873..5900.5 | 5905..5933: 1.14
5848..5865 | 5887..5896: 0.74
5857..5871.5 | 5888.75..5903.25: 0.76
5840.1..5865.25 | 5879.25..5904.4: 0.84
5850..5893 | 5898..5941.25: 1.03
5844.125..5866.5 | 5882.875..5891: 0.88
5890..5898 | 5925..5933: 1.44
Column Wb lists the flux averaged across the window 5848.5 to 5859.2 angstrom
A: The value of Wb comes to 2.65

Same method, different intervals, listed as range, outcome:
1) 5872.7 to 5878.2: 2.69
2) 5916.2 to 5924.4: 2.6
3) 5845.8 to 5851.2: 2.66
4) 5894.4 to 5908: 2.22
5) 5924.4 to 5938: 2.67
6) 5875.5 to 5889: 2.56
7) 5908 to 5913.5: 2.63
